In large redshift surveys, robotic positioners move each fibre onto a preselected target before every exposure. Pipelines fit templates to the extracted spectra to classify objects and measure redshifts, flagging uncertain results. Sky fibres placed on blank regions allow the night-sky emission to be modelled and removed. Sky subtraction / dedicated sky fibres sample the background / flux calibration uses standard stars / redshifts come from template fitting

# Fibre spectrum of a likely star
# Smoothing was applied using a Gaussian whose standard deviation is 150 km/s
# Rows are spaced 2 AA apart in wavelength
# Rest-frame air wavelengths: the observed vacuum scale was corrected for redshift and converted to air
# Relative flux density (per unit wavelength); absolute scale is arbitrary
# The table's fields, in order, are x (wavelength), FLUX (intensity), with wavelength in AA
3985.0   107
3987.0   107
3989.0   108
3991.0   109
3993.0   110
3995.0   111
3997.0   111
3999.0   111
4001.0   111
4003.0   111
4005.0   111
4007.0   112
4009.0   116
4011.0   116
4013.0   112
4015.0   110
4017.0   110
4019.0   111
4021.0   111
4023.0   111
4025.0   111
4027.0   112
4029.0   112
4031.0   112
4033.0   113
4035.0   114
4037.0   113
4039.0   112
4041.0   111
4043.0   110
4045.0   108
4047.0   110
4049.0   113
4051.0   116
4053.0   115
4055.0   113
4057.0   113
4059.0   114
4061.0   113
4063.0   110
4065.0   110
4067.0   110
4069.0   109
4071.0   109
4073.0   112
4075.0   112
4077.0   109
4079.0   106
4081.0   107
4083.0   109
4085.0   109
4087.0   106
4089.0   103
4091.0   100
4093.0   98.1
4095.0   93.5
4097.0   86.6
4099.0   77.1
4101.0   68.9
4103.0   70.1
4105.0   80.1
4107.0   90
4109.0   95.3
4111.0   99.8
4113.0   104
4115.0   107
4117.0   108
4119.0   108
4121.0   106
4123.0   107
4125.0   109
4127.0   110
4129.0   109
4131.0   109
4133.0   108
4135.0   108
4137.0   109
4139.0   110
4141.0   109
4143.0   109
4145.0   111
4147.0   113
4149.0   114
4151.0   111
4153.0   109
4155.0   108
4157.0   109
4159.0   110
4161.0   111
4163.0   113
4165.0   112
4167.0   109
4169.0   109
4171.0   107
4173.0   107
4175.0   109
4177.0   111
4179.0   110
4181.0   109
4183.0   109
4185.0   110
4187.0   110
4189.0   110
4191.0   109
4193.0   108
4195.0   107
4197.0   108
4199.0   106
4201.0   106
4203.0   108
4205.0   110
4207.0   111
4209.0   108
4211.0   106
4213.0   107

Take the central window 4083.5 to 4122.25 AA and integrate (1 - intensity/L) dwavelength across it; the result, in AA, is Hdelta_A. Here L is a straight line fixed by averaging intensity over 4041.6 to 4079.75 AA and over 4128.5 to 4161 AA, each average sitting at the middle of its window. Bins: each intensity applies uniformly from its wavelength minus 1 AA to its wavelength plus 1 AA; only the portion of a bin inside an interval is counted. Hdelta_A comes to 5.2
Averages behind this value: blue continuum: 111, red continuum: 110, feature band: 95.5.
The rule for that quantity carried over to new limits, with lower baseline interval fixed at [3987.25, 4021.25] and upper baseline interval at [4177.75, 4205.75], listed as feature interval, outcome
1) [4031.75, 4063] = -0.53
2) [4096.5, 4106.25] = 2.97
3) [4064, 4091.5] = 0.52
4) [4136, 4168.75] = -0.39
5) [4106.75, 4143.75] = 1.06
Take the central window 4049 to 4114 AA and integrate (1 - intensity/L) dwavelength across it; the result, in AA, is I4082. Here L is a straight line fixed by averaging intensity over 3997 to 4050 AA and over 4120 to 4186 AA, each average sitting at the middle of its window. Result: 4.9 AA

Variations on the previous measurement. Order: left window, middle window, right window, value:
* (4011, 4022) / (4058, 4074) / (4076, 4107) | -1.7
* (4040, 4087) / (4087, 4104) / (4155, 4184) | 3.4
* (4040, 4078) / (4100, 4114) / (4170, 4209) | 3.0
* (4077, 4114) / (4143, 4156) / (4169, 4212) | -1.0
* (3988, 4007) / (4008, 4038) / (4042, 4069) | -0.3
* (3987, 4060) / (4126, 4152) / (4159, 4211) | 0.0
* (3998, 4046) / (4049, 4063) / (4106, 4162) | -0.4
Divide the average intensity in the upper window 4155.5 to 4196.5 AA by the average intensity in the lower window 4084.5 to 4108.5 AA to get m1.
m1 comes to 1.2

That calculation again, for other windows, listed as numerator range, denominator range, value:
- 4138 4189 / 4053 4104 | 1.07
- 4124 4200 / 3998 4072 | 0.98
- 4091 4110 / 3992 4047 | 0.76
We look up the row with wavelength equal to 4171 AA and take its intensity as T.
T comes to 107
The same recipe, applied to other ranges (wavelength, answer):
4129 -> 109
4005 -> 111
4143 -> 109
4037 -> 113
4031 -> 112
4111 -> 99.8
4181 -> 109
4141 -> 109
